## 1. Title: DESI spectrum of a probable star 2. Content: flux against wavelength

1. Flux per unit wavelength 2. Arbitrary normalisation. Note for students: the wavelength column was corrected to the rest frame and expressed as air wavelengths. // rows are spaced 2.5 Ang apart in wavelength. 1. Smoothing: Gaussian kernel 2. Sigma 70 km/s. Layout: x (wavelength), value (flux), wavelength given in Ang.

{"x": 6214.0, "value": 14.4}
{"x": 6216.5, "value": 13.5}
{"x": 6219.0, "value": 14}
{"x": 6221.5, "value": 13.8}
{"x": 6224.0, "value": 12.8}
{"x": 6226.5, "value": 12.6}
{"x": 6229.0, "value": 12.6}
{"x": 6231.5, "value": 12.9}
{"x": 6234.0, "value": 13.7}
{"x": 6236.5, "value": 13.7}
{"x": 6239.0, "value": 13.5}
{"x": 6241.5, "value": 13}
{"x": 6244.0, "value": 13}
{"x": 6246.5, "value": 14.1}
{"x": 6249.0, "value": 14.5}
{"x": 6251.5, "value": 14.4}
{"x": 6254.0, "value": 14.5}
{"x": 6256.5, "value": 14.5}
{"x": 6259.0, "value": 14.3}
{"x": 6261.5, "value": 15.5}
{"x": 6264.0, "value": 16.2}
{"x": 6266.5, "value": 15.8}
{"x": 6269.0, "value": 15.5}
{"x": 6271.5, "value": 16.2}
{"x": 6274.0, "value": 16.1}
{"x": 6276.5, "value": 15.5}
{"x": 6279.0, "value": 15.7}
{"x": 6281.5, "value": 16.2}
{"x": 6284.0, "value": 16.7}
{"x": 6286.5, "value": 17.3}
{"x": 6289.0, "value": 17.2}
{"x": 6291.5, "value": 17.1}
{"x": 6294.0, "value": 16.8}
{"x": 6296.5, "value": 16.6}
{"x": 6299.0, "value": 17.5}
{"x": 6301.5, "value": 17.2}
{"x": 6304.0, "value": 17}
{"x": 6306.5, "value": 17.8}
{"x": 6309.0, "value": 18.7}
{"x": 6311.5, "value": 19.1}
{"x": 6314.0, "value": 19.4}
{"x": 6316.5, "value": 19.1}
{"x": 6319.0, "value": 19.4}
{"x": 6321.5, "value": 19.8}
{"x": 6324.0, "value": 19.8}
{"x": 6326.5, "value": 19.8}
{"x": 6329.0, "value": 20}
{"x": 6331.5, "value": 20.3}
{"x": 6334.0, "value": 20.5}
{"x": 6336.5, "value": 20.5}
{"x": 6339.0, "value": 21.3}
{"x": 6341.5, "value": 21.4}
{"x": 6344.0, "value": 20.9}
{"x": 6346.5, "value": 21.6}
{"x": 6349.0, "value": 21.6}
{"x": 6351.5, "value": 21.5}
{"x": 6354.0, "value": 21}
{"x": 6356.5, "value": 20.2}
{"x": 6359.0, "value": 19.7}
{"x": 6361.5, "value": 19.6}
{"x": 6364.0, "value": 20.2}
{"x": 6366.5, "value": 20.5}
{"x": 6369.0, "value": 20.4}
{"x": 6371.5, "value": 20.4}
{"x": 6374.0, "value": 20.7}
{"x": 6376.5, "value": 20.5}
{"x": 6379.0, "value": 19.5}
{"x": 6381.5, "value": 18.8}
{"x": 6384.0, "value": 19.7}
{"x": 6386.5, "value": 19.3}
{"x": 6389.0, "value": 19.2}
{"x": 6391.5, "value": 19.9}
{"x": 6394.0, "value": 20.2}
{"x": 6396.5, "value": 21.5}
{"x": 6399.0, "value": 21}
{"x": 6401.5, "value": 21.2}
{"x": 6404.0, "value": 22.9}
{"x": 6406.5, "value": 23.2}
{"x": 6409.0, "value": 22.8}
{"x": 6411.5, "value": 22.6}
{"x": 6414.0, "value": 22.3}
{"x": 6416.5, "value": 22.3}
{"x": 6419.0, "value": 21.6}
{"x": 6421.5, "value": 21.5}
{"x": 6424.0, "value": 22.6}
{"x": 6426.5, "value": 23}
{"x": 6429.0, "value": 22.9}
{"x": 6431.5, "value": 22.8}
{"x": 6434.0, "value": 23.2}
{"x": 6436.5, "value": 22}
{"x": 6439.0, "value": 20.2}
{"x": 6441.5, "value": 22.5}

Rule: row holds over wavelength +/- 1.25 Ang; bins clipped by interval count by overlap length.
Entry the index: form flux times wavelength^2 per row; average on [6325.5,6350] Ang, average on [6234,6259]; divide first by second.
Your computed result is 1.5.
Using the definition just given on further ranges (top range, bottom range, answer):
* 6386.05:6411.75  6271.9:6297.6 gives 1.34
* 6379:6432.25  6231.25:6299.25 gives 1.46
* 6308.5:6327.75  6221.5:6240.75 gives 1.52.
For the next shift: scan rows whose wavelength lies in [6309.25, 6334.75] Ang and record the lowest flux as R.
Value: 19.1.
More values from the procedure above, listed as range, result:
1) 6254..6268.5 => 14.3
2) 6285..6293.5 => 17.1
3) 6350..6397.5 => 18.8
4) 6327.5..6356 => 20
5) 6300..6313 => 17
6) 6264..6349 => 15.5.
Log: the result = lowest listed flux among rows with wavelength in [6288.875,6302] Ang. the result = 16.6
